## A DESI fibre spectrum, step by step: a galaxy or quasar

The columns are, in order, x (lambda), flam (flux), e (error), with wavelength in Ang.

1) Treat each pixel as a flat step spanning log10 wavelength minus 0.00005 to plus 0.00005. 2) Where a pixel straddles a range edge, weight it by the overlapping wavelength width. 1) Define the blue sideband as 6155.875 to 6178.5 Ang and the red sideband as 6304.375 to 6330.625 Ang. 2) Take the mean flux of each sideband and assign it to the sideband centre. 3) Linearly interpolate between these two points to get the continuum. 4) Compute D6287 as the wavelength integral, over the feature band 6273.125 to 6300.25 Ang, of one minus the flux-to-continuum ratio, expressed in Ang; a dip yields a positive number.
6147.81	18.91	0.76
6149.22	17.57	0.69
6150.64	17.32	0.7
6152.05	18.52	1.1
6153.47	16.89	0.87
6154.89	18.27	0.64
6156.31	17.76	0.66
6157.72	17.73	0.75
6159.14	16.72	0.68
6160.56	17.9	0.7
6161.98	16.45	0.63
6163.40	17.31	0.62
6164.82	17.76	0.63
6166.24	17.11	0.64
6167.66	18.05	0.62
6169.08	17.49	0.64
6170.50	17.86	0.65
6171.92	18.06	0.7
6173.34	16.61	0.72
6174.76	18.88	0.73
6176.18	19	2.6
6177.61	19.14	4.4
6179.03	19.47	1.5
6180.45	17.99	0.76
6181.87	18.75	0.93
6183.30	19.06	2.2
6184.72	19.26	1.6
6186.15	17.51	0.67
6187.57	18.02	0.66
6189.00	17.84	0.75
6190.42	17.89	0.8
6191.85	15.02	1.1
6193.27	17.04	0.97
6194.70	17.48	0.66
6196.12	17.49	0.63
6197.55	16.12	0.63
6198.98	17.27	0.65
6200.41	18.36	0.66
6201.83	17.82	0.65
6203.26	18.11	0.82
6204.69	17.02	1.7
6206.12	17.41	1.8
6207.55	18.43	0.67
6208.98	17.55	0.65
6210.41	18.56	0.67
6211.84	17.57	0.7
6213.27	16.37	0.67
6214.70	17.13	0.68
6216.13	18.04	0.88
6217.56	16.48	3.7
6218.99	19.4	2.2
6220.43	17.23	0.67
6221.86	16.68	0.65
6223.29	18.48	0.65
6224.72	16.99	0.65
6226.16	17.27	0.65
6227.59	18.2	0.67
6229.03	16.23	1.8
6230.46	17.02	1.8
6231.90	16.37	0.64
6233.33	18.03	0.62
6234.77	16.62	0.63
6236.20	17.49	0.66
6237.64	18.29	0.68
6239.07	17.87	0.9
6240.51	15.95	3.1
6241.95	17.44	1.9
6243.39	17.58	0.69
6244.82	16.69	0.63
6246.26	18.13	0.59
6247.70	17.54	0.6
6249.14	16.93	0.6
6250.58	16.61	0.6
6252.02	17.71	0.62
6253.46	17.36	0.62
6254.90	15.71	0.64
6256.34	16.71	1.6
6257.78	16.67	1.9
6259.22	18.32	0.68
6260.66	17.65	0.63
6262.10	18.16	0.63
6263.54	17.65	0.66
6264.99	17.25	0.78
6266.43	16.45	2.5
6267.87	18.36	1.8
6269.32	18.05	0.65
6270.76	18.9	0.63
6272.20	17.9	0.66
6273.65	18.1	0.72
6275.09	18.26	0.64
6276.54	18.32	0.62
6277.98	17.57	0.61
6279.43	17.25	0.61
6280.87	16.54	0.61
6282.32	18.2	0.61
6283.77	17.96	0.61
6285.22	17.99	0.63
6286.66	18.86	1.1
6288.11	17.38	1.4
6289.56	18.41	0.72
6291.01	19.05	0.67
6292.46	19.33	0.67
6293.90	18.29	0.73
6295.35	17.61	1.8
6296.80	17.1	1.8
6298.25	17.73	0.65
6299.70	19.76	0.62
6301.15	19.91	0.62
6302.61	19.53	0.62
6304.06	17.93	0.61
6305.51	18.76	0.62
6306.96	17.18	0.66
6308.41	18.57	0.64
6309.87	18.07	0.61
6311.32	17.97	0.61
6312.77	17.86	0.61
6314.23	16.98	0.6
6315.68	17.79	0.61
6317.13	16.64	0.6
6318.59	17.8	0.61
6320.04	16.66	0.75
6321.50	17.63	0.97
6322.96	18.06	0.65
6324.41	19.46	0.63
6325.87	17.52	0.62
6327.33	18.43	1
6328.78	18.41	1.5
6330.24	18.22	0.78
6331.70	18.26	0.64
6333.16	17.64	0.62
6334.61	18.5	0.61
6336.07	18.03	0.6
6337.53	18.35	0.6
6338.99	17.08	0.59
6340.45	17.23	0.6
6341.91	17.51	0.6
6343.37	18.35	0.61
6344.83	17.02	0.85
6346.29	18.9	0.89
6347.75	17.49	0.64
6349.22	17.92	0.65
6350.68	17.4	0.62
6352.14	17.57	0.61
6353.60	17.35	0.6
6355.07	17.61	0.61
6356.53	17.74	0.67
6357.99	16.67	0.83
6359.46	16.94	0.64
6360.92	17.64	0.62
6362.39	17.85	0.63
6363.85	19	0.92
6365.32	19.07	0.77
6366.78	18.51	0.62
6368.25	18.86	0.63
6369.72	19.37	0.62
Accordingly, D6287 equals -0.3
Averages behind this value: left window 17.8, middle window 18.1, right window 17.9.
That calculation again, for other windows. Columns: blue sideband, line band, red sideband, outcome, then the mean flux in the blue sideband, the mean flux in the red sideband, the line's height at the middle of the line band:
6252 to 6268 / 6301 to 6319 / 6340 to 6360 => -0.6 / 17.3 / 17.6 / 17.4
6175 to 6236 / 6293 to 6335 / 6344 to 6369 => -0.7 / 17.7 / 17.9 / 17.8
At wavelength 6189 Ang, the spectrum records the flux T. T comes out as 17.84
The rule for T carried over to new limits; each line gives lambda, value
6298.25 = 17.73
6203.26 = 18.11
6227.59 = 18.2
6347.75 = 17.49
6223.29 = 18.48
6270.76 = 18.9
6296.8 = 17.1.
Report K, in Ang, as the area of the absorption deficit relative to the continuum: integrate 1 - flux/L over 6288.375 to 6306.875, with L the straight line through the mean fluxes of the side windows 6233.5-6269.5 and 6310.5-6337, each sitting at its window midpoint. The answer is -0.9 Ang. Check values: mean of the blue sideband 17.3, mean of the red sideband 17.9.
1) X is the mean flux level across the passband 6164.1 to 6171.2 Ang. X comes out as 17.7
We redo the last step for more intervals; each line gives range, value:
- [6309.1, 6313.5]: 18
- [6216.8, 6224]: 17.7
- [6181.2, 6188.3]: 18.5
